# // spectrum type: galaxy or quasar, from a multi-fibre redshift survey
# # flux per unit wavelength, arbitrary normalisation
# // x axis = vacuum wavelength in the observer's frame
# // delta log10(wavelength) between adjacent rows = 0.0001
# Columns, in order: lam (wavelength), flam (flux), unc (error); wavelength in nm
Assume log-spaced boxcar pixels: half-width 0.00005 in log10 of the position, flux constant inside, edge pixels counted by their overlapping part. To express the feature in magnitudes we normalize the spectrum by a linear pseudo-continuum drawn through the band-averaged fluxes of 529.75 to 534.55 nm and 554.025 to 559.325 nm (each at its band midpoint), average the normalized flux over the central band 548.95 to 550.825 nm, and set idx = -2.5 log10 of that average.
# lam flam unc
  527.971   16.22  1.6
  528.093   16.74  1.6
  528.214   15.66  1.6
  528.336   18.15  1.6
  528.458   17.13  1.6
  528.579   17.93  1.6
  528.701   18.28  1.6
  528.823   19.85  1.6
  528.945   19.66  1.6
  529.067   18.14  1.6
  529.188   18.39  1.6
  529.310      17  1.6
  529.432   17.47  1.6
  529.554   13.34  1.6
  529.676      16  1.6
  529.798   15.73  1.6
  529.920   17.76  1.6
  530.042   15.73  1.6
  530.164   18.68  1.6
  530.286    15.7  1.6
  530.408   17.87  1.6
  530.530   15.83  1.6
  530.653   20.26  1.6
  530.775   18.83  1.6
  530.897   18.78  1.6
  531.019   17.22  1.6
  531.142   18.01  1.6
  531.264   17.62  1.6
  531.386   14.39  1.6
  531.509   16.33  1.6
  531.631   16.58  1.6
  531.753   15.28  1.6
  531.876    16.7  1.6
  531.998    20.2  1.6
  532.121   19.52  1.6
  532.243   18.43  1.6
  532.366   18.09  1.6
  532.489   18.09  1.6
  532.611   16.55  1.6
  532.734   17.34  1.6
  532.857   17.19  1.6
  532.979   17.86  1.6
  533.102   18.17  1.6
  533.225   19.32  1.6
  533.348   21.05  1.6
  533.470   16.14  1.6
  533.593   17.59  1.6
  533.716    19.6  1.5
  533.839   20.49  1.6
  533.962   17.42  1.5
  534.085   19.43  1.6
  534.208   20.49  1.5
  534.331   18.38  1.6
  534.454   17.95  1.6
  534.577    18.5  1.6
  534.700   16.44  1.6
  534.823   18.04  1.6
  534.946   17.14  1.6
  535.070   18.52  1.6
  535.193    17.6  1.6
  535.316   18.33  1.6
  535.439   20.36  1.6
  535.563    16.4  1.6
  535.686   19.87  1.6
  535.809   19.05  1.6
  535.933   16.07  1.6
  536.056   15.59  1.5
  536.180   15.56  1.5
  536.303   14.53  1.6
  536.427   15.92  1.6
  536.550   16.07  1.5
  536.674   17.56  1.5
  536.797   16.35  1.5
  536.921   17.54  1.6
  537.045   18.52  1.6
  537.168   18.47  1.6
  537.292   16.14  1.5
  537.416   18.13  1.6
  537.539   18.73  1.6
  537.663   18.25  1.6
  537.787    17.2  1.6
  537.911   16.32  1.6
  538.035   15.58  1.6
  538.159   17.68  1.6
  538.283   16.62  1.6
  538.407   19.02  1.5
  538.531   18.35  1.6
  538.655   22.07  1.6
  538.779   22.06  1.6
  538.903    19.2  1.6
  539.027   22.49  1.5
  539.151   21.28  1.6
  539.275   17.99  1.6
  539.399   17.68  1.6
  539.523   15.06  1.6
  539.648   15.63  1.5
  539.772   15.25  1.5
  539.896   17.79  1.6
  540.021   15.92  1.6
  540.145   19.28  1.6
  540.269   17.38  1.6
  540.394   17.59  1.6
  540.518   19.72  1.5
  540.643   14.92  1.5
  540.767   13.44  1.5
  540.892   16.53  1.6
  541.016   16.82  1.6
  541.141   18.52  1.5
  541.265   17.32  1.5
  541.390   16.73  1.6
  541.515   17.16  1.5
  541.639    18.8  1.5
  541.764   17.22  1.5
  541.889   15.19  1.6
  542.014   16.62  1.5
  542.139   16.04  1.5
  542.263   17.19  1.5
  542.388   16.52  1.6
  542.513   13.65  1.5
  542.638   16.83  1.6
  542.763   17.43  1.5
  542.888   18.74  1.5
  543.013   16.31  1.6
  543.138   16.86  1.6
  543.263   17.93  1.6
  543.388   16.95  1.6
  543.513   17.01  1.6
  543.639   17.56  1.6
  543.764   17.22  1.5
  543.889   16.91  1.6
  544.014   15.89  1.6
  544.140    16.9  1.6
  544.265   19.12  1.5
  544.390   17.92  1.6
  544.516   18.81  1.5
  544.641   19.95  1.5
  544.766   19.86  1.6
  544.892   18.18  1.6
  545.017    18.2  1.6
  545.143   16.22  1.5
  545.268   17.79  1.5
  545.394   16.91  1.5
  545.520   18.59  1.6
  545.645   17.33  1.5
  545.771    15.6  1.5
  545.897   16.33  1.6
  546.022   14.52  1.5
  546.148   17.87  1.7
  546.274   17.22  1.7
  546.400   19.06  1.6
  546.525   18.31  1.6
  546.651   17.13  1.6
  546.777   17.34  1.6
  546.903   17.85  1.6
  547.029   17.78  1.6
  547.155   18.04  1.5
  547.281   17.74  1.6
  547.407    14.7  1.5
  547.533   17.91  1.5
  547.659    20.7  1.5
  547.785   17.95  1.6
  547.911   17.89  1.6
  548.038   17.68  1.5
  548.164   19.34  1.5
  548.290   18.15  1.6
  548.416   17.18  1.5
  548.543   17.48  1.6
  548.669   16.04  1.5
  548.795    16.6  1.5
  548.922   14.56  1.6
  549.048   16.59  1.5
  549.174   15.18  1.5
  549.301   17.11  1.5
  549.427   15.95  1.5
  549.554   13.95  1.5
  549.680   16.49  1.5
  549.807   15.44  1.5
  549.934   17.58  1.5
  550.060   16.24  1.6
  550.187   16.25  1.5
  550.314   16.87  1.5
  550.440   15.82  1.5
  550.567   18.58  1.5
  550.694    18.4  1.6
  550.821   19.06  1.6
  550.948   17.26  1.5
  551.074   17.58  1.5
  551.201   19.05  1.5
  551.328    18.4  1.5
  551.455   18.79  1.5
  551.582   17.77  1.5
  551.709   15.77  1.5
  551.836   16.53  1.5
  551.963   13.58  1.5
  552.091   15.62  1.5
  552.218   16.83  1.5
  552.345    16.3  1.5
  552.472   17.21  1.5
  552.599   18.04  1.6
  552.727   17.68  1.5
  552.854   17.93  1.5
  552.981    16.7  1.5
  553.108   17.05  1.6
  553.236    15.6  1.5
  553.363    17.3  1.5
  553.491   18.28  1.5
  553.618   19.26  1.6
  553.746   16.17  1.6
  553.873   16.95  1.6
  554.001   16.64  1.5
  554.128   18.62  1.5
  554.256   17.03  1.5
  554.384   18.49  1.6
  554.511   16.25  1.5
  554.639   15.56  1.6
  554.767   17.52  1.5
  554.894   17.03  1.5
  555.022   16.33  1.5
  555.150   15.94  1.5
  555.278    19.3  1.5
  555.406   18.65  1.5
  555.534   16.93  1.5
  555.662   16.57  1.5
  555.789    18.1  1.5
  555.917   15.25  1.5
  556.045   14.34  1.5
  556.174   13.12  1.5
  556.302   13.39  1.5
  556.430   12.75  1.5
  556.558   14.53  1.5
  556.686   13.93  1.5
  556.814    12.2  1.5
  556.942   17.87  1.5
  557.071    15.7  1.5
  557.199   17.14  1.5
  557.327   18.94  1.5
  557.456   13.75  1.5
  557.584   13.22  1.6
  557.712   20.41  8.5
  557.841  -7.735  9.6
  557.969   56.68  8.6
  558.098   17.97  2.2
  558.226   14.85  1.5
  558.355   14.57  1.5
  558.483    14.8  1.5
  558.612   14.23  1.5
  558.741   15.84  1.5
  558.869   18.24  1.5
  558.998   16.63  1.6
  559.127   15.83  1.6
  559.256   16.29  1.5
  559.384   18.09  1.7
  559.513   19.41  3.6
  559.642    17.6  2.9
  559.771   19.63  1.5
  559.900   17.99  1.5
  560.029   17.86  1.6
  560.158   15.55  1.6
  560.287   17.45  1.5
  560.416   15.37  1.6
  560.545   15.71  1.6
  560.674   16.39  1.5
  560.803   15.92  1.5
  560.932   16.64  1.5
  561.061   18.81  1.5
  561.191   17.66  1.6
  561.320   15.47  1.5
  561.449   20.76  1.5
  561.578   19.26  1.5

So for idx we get 0.02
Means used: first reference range 17.9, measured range 16.5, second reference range 16.5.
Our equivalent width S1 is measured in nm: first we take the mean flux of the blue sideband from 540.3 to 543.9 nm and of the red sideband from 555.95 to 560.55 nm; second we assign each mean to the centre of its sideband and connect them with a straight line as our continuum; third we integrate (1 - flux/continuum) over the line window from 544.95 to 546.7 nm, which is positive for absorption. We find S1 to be -0.04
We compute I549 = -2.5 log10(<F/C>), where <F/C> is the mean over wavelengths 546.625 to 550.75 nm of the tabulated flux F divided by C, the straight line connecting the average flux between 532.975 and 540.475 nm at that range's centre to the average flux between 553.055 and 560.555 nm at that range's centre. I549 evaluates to 0.013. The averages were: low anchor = 18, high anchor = 16.8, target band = 17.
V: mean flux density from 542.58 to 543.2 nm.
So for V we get 17.2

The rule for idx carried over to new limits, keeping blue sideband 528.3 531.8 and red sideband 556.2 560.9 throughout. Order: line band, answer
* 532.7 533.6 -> -0.056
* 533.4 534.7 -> -0.080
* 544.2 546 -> -0.056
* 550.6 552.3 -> -0.032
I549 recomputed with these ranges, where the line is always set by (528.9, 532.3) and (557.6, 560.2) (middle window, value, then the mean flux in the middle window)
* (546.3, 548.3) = -0.026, 18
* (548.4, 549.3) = 0.084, 16.2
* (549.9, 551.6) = -0.008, 17.7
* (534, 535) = -0.056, 18.3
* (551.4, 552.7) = 0.059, 16.6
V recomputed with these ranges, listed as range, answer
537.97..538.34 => 16.6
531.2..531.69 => 16.3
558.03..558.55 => 15.8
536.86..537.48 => 17.8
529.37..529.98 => 16.1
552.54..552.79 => 17.8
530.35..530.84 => 18.2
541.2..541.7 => 17.5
